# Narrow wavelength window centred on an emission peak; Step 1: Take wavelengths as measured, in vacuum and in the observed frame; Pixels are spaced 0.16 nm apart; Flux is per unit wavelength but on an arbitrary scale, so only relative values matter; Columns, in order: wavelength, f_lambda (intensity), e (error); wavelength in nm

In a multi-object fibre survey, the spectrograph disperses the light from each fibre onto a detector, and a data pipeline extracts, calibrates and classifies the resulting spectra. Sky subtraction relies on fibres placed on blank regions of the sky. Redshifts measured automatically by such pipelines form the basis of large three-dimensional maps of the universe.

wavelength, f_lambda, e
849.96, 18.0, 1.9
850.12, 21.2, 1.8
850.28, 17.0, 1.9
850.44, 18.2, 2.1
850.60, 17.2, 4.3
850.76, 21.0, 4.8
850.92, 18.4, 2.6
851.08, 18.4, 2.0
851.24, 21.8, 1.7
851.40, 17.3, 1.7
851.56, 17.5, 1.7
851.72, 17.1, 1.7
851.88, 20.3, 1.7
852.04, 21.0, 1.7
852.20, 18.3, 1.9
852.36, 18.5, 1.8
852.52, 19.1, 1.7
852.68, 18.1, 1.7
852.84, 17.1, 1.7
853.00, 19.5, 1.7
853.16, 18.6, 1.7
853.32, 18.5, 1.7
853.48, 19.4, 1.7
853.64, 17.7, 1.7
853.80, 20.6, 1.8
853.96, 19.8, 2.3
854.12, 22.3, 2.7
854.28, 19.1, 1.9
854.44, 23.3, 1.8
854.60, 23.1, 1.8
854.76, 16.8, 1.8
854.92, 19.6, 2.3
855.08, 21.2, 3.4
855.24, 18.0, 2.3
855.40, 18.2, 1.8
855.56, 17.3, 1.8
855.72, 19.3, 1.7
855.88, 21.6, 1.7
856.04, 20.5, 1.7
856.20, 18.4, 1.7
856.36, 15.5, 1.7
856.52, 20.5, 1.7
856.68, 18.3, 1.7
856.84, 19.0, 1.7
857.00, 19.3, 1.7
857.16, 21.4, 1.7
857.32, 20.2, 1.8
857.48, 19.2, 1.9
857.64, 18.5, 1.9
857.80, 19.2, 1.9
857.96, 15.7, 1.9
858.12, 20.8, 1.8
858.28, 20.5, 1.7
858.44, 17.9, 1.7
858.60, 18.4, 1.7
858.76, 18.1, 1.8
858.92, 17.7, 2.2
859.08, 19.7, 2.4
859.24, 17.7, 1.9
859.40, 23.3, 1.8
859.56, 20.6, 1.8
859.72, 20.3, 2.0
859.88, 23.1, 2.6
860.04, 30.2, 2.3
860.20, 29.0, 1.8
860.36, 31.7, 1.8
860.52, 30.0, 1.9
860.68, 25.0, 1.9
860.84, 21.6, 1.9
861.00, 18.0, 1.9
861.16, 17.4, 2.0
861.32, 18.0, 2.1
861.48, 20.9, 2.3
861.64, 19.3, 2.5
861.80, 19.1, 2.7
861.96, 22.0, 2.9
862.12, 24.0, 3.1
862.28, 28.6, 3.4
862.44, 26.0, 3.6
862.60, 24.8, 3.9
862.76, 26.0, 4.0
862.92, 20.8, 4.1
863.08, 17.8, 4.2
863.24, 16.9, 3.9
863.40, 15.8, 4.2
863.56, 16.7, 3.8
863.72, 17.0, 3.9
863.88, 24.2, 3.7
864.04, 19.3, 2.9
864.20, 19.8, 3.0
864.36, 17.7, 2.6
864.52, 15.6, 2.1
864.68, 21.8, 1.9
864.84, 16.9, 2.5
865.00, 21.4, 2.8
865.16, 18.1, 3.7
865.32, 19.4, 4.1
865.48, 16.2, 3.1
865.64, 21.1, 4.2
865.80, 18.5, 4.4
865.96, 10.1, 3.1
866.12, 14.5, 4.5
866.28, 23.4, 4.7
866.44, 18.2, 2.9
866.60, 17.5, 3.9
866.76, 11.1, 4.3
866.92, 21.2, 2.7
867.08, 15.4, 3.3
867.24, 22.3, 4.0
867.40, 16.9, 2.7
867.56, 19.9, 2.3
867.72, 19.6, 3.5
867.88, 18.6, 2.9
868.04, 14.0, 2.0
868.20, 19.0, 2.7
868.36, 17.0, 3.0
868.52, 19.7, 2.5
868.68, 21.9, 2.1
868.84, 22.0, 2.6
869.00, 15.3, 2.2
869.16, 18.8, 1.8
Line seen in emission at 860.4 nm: [S II] 6716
